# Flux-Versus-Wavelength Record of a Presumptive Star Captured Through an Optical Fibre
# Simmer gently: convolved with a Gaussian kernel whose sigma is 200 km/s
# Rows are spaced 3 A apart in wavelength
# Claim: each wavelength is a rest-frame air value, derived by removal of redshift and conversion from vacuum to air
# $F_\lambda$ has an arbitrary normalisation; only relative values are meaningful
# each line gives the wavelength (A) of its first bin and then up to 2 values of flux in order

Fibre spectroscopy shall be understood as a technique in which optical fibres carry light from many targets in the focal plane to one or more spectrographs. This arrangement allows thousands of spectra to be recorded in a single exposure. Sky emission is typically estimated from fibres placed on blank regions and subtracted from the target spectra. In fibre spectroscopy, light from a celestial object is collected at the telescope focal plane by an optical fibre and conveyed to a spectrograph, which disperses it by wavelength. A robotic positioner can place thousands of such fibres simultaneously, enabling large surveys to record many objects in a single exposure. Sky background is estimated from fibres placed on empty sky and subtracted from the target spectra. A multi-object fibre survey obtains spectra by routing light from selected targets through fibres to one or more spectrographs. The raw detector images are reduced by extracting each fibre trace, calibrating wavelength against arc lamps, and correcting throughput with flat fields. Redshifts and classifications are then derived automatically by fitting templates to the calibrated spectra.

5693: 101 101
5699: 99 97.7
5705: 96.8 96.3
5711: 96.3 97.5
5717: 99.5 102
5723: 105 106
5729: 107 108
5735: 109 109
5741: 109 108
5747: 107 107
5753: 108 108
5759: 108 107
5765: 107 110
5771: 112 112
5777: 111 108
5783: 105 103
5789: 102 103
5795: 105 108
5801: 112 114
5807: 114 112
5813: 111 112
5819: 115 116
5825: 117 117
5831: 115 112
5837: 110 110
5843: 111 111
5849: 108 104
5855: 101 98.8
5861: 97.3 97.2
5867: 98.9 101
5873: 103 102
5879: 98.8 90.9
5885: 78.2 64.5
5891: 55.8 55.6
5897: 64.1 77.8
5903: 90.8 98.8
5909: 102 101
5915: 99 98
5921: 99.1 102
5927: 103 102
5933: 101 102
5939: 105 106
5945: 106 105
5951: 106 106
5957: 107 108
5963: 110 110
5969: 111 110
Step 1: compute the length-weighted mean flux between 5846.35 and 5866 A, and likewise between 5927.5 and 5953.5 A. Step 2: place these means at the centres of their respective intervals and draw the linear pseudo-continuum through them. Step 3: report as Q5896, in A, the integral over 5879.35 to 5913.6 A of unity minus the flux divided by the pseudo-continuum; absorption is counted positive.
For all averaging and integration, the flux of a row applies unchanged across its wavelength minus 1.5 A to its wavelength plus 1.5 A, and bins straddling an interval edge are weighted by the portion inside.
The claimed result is 7.4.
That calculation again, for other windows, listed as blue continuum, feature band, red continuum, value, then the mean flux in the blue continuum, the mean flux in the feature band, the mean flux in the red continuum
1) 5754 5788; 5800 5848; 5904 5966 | -2.9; 108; 113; 103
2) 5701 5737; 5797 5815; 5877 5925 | -3.4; 102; 112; 86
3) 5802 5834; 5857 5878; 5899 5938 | 1.3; 114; 99.7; 98.5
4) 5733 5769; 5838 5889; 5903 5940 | 2.1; 108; 99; 101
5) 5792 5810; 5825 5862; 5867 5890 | -3.3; 110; 108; 90.9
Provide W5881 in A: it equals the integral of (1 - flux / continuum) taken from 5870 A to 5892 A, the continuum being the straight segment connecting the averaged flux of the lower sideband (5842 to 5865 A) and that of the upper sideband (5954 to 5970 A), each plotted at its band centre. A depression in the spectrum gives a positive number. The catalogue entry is 3.8 A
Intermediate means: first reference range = 104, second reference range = 109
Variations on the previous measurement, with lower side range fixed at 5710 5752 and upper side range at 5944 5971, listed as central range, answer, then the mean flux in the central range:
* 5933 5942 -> 0.3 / 104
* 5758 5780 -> -0.8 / 110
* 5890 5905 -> 5.2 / 70.3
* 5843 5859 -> 0.2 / 105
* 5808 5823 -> -1.0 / 113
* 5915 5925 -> 0.7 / 99.5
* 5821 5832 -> -1.0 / 116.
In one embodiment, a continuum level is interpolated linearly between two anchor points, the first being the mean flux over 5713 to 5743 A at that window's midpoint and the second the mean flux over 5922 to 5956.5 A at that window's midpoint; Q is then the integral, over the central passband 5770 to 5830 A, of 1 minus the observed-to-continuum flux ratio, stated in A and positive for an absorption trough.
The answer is -3.2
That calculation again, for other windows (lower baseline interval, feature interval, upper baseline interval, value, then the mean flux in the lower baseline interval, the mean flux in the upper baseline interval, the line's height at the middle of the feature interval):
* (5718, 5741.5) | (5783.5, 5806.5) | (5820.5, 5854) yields 0.58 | 107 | 112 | 110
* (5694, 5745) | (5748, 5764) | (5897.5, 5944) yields -0.88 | 103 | 98.5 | 102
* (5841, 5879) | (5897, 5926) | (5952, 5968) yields 2.92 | 103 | 108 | 106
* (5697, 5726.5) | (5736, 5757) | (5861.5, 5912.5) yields -2.40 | 99.4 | 87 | 97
